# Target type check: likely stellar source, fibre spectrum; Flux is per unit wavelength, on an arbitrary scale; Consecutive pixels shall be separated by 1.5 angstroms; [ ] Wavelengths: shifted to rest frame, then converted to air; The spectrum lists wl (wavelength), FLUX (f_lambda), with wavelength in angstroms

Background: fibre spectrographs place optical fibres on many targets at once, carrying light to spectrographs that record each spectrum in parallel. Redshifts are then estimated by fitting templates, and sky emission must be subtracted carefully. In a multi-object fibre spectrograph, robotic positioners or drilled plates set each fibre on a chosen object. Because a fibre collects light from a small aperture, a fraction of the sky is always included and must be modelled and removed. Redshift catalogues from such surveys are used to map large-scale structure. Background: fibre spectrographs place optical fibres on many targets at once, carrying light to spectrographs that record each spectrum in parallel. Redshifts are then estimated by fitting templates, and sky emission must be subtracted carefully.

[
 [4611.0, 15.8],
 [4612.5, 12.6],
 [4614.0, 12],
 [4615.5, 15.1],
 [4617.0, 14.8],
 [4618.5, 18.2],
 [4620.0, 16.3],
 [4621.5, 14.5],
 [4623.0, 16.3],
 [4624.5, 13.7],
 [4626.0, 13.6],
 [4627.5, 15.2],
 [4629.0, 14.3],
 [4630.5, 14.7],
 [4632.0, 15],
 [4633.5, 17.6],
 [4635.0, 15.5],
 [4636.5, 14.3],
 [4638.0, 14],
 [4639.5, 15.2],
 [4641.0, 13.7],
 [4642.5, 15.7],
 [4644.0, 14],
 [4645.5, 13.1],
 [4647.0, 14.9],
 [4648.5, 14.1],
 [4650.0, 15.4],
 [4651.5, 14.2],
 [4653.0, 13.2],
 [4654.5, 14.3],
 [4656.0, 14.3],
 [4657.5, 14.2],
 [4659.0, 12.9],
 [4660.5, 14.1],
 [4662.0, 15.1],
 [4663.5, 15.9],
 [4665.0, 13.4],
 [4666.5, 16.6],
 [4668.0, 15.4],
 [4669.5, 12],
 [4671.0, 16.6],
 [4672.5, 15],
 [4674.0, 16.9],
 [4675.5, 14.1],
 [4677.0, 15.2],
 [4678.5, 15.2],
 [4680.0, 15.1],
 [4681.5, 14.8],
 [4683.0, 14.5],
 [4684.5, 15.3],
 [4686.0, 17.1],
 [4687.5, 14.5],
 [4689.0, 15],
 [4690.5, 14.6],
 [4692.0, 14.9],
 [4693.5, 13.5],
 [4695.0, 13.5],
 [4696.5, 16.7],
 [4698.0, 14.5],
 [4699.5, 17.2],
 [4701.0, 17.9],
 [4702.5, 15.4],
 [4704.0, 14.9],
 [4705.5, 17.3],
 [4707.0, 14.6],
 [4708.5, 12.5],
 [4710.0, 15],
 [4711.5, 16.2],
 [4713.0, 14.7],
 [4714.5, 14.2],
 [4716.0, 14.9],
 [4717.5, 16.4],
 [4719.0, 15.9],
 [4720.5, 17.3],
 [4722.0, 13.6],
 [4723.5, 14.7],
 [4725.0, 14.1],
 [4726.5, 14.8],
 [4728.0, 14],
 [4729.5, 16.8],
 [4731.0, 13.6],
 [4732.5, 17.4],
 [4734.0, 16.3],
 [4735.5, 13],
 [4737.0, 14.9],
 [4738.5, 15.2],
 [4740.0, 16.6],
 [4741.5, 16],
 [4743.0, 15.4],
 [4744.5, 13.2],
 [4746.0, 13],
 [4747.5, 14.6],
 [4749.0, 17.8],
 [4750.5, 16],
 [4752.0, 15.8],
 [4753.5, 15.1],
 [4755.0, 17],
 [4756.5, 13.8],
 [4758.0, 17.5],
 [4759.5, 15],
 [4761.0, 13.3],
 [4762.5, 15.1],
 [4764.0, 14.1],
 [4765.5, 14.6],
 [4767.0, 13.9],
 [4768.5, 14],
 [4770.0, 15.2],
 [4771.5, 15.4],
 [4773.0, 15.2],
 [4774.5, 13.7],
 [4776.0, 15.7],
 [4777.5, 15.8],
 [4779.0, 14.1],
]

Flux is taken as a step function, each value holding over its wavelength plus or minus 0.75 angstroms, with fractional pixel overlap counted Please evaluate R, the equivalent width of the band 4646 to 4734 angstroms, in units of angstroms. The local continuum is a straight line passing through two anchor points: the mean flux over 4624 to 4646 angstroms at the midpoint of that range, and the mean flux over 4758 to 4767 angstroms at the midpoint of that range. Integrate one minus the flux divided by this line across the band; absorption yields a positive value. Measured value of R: -2.2 angstroms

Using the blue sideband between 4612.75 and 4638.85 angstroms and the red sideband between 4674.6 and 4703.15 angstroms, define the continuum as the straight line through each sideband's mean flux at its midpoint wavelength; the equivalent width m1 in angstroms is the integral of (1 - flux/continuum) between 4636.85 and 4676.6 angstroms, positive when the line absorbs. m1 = 1.41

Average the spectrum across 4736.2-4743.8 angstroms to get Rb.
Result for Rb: 15.6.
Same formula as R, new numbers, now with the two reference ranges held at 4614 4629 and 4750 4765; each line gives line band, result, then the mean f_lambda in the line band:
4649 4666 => 0.93 angstroms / 14.3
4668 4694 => 0.29 angstroms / 15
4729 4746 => 0.04 angstroms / 15.2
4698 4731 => -0.21 angstroms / 15.3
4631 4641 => -0.02 angstroms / 15.1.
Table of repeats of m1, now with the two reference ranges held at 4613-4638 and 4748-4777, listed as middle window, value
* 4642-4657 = 0.7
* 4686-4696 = 0.3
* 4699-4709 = -0.4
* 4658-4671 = 0.4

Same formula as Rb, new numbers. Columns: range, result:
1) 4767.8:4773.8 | 14.9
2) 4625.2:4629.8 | 14.4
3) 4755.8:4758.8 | 15.7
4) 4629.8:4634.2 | 15.8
